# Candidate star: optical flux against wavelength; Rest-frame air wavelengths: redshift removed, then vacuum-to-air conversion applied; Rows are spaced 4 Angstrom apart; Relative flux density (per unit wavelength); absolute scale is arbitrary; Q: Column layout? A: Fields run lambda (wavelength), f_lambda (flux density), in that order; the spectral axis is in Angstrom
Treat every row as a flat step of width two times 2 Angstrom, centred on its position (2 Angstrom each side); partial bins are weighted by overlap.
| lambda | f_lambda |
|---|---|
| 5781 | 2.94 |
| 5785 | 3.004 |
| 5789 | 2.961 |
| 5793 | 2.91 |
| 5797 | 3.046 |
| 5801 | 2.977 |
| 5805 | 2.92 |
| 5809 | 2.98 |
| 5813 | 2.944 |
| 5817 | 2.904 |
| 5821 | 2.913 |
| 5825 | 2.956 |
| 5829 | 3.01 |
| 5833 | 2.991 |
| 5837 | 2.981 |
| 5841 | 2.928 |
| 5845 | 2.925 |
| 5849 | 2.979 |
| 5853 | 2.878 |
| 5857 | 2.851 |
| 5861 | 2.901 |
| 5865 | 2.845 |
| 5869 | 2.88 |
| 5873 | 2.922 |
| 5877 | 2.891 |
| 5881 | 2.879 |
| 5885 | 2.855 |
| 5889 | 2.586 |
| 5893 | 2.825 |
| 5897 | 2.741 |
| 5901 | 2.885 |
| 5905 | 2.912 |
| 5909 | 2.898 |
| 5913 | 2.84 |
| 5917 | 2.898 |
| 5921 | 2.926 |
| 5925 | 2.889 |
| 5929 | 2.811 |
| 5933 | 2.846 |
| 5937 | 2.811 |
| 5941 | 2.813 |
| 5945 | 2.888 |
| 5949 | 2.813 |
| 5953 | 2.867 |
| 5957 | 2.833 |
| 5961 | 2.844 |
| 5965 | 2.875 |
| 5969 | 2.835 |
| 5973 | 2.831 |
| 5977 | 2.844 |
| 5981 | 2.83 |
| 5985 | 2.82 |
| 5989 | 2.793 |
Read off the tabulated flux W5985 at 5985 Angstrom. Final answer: 2.82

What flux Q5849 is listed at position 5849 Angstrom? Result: 2.979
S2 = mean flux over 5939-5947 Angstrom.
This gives 2.85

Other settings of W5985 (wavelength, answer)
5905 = 2.912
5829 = 3.01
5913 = 2.84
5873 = 2.922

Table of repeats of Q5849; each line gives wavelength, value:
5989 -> 2.793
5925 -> 2.889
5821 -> 2.913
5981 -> 2.83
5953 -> 2.867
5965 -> 2.875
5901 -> 2.885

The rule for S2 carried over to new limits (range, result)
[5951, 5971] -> 2.85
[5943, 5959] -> 2.85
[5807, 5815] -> 2.96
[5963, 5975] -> 2.85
